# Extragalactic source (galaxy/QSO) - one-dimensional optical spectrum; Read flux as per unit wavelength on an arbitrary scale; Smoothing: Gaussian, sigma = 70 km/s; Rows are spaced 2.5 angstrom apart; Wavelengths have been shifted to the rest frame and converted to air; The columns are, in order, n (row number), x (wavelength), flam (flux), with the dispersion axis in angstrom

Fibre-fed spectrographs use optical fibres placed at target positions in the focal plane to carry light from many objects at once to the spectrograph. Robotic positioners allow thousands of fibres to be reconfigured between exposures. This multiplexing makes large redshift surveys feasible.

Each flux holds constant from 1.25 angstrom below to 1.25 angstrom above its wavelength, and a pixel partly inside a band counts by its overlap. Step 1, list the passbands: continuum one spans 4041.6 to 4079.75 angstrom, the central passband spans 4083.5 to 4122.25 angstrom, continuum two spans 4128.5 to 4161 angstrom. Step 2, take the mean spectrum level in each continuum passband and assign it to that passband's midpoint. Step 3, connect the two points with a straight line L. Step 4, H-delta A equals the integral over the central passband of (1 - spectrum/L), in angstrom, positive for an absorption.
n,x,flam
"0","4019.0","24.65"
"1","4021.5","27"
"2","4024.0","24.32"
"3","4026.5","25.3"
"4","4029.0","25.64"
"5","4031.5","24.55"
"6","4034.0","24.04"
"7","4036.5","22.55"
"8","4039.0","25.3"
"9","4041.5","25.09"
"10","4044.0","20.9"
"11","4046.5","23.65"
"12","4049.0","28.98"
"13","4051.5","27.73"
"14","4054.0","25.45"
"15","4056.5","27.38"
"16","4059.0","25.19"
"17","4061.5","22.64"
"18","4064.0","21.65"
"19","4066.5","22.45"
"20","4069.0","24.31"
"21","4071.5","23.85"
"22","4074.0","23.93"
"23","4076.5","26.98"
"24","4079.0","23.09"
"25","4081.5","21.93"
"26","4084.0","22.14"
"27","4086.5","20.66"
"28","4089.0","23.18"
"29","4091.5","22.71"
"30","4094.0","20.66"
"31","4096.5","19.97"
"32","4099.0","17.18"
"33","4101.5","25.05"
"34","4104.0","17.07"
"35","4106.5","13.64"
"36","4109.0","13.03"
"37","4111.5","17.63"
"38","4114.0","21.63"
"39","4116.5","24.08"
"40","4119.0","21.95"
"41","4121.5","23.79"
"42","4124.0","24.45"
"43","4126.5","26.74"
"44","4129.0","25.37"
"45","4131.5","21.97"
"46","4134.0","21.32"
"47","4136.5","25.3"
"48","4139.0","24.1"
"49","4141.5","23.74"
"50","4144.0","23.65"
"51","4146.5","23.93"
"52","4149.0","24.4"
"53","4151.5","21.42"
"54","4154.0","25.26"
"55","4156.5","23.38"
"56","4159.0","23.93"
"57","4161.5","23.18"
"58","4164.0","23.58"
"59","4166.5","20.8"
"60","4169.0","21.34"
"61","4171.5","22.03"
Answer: 6.29 angstrom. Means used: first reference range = 24.6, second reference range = 23.6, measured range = 20.2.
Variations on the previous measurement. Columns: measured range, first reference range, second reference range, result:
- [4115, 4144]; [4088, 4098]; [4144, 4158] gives -1.3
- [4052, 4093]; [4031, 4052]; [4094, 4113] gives -4.6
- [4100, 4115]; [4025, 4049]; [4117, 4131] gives 3.9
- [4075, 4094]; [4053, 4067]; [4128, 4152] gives 0.9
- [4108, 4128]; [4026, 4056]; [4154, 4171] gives 1.5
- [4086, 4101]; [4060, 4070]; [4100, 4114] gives -1.3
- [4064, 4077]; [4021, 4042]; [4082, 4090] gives -0.7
